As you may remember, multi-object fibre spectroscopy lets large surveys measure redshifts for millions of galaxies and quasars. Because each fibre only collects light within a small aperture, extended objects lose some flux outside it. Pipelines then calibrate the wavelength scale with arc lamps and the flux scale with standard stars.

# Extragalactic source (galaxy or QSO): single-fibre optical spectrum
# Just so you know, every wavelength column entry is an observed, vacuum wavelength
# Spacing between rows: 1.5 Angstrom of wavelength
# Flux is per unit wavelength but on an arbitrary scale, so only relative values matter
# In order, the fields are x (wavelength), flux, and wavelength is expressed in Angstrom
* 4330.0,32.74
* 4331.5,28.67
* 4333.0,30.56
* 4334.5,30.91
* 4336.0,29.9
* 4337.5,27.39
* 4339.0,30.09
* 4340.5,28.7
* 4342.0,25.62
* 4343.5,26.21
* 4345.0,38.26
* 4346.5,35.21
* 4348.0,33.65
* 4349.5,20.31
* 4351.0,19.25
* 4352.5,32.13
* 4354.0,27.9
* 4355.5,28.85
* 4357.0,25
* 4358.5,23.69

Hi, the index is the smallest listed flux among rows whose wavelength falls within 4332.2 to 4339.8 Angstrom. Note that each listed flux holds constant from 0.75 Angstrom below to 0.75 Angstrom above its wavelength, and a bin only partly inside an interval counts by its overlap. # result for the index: 27.39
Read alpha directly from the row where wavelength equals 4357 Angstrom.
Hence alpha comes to 25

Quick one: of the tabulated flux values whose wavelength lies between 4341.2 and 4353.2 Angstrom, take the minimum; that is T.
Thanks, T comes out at 19.25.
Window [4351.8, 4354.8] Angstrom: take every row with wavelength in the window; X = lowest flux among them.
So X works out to 27.9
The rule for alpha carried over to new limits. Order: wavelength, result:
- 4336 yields 29.9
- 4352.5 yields 32.13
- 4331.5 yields 28.67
